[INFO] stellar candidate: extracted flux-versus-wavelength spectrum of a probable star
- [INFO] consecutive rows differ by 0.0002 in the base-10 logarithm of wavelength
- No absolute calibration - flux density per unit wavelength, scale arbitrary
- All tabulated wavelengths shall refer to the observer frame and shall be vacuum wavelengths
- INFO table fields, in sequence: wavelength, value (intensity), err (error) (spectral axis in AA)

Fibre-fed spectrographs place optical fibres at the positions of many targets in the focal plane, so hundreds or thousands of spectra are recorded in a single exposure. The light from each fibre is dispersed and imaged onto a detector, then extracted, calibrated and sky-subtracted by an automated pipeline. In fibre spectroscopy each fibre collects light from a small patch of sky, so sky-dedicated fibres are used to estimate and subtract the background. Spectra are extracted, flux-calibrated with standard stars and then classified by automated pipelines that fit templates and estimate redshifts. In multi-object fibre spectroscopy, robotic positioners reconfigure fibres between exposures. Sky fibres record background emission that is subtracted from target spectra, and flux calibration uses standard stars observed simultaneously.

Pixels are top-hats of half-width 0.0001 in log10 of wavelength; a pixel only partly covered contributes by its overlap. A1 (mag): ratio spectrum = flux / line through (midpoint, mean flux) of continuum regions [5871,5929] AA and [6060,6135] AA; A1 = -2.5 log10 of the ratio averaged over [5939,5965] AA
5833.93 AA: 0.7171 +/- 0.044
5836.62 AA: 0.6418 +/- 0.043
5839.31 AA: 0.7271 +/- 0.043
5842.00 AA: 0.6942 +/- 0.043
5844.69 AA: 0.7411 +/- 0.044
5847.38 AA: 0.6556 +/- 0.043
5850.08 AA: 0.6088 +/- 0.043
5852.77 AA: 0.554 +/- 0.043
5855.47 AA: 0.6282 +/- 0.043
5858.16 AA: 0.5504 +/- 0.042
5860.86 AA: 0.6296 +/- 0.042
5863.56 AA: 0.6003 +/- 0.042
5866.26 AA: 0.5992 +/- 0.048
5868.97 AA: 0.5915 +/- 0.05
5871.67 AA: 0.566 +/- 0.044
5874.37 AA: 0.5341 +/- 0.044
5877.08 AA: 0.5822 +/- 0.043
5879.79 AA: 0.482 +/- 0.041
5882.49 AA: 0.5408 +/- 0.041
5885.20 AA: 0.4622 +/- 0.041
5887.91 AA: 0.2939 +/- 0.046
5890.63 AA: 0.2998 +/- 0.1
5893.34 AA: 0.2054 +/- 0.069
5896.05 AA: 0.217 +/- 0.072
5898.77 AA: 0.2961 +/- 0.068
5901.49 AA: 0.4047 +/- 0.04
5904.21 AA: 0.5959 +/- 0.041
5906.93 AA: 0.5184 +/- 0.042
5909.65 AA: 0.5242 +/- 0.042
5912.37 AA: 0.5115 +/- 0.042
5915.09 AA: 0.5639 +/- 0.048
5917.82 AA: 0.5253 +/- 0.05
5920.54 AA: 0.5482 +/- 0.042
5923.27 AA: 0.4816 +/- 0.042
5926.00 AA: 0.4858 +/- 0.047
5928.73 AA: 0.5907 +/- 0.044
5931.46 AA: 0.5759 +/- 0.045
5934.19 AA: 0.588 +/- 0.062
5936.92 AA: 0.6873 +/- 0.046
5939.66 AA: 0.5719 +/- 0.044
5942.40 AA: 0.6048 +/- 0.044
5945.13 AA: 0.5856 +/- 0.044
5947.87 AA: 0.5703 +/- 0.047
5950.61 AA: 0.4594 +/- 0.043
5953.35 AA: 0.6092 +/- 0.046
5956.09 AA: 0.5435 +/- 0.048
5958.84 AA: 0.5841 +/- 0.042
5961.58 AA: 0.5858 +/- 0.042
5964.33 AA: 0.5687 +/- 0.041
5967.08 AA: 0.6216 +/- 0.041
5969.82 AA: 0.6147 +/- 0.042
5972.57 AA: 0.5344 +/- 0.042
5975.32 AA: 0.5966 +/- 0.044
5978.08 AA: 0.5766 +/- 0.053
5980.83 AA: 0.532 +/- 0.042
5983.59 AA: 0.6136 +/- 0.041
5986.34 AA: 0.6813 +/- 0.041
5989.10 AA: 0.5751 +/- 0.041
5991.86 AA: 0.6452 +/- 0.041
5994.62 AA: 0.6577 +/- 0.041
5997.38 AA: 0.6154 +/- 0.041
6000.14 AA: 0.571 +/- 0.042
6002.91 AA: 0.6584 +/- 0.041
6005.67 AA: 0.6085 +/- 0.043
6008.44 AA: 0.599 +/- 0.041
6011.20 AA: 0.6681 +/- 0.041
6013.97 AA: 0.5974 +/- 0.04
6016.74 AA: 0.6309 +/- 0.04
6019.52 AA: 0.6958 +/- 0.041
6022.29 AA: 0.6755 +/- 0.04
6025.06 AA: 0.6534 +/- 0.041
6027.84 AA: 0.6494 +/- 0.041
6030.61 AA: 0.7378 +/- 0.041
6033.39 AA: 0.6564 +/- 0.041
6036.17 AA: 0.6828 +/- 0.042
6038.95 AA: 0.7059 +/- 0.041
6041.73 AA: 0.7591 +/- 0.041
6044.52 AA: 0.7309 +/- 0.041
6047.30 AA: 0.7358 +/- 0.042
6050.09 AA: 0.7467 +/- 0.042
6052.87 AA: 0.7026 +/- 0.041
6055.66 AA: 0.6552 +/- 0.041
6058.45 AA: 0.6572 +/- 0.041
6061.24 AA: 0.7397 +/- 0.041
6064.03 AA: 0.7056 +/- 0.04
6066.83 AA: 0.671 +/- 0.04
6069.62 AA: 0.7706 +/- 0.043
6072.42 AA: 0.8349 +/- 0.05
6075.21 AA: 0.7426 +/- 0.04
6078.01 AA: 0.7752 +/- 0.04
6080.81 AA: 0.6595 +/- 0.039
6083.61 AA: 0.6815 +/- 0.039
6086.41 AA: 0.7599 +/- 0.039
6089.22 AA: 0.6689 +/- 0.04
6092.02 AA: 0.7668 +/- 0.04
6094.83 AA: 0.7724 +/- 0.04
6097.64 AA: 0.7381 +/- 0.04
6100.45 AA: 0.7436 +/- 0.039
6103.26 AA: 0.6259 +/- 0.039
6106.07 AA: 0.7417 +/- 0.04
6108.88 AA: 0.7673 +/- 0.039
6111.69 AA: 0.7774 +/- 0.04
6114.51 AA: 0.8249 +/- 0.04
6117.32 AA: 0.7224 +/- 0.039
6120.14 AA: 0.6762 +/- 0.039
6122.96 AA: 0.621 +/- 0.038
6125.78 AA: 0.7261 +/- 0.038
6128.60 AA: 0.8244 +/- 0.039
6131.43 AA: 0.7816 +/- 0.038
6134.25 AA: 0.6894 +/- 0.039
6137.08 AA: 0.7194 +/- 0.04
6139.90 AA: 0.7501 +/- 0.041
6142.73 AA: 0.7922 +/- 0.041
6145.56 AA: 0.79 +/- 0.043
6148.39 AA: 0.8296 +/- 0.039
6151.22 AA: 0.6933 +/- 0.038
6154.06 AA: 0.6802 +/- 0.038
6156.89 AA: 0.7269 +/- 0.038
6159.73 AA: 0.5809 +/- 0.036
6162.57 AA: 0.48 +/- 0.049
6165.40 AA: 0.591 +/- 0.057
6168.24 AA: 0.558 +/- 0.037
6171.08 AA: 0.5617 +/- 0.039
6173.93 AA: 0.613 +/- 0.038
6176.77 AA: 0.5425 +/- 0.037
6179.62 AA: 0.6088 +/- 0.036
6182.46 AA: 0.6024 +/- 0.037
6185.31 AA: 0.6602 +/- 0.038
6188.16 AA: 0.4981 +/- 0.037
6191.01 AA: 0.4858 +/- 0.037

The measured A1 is -0.07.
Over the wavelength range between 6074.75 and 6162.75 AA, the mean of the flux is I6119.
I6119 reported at 0.726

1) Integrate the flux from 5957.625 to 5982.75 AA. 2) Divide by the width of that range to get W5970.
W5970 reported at 0.58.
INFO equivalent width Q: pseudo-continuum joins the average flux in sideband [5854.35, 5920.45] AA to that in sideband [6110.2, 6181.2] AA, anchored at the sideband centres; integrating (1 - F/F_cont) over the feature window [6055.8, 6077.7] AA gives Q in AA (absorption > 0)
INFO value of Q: -3.61 AA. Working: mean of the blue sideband 0.489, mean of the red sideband 0.686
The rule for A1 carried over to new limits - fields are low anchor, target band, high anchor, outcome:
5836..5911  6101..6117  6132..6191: -0.19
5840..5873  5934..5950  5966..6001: 0.02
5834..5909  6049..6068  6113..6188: -0.11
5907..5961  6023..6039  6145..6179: -0.15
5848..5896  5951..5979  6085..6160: 0.02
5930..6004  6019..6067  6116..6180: -0.11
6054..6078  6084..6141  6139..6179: -0.07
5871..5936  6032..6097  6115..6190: -0.20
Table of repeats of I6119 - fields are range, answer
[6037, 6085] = 0.722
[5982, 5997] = 0.632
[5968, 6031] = 0.624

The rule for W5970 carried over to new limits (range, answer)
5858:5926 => 0.484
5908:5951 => 0.557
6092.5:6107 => 0.726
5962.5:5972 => 0.595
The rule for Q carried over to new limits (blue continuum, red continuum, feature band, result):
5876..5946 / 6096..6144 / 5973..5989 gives -0.61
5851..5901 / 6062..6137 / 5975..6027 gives -0.28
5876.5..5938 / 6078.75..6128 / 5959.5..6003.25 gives -2.46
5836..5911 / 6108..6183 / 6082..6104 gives -2.23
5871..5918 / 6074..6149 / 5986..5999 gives -1.15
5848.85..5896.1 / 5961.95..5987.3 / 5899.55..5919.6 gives 0.81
